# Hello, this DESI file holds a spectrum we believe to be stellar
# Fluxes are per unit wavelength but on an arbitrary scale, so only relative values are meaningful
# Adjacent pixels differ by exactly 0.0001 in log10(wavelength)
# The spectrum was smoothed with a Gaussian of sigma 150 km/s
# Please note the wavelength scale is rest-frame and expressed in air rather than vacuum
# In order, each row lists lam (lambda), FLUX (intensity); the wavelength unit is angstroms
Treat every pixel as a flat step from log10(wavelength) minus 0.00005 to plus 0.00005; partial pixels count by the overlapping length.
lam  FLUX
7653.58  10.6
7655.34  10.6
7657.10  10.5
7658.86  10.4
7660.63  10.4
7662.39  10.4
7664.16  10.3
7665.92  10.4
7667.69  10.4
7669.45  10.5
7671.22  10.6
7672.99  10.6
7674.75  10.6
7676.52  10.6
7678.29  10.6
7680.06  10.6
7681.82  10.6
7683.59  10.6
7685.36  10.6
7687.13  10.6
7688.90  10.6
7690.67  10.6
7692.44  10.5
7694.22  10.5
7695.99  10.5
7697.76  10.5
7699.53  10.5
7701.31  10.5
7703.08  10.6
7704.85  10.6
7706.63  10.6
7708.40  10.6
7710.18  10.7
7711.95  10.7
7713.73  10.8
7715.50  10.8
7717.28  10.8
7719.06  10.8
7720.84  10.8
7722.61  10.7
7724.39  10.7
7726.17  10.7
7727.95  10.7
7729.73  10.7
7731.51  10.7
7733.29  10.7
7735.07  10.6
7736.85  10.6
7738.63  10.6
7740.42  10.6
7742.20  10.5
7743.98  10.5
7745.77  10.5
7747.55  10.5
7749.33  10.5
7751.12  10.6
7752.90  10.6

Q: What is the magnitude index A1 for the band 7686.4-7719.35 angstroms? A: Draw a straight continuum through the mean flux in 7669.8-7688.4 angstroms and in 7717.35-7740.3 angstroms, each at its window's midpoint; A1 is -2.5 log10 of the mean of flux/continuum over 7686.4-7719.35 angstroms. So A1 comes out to 0.00 mag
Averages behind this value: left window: 10.6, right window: 10.7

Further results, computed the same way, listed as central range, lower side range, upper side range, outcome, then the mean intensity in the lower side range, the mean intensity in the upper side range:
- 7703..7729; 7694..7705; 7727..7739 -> -0.01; 10.5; 10.7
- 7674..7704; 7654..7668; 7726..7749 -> -0.01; 10.4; 10.6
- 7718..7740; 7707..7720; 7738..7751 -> -0.01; 10.7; 10.5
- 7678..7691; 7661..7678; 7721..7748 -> -0.01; 10.5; 10.6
